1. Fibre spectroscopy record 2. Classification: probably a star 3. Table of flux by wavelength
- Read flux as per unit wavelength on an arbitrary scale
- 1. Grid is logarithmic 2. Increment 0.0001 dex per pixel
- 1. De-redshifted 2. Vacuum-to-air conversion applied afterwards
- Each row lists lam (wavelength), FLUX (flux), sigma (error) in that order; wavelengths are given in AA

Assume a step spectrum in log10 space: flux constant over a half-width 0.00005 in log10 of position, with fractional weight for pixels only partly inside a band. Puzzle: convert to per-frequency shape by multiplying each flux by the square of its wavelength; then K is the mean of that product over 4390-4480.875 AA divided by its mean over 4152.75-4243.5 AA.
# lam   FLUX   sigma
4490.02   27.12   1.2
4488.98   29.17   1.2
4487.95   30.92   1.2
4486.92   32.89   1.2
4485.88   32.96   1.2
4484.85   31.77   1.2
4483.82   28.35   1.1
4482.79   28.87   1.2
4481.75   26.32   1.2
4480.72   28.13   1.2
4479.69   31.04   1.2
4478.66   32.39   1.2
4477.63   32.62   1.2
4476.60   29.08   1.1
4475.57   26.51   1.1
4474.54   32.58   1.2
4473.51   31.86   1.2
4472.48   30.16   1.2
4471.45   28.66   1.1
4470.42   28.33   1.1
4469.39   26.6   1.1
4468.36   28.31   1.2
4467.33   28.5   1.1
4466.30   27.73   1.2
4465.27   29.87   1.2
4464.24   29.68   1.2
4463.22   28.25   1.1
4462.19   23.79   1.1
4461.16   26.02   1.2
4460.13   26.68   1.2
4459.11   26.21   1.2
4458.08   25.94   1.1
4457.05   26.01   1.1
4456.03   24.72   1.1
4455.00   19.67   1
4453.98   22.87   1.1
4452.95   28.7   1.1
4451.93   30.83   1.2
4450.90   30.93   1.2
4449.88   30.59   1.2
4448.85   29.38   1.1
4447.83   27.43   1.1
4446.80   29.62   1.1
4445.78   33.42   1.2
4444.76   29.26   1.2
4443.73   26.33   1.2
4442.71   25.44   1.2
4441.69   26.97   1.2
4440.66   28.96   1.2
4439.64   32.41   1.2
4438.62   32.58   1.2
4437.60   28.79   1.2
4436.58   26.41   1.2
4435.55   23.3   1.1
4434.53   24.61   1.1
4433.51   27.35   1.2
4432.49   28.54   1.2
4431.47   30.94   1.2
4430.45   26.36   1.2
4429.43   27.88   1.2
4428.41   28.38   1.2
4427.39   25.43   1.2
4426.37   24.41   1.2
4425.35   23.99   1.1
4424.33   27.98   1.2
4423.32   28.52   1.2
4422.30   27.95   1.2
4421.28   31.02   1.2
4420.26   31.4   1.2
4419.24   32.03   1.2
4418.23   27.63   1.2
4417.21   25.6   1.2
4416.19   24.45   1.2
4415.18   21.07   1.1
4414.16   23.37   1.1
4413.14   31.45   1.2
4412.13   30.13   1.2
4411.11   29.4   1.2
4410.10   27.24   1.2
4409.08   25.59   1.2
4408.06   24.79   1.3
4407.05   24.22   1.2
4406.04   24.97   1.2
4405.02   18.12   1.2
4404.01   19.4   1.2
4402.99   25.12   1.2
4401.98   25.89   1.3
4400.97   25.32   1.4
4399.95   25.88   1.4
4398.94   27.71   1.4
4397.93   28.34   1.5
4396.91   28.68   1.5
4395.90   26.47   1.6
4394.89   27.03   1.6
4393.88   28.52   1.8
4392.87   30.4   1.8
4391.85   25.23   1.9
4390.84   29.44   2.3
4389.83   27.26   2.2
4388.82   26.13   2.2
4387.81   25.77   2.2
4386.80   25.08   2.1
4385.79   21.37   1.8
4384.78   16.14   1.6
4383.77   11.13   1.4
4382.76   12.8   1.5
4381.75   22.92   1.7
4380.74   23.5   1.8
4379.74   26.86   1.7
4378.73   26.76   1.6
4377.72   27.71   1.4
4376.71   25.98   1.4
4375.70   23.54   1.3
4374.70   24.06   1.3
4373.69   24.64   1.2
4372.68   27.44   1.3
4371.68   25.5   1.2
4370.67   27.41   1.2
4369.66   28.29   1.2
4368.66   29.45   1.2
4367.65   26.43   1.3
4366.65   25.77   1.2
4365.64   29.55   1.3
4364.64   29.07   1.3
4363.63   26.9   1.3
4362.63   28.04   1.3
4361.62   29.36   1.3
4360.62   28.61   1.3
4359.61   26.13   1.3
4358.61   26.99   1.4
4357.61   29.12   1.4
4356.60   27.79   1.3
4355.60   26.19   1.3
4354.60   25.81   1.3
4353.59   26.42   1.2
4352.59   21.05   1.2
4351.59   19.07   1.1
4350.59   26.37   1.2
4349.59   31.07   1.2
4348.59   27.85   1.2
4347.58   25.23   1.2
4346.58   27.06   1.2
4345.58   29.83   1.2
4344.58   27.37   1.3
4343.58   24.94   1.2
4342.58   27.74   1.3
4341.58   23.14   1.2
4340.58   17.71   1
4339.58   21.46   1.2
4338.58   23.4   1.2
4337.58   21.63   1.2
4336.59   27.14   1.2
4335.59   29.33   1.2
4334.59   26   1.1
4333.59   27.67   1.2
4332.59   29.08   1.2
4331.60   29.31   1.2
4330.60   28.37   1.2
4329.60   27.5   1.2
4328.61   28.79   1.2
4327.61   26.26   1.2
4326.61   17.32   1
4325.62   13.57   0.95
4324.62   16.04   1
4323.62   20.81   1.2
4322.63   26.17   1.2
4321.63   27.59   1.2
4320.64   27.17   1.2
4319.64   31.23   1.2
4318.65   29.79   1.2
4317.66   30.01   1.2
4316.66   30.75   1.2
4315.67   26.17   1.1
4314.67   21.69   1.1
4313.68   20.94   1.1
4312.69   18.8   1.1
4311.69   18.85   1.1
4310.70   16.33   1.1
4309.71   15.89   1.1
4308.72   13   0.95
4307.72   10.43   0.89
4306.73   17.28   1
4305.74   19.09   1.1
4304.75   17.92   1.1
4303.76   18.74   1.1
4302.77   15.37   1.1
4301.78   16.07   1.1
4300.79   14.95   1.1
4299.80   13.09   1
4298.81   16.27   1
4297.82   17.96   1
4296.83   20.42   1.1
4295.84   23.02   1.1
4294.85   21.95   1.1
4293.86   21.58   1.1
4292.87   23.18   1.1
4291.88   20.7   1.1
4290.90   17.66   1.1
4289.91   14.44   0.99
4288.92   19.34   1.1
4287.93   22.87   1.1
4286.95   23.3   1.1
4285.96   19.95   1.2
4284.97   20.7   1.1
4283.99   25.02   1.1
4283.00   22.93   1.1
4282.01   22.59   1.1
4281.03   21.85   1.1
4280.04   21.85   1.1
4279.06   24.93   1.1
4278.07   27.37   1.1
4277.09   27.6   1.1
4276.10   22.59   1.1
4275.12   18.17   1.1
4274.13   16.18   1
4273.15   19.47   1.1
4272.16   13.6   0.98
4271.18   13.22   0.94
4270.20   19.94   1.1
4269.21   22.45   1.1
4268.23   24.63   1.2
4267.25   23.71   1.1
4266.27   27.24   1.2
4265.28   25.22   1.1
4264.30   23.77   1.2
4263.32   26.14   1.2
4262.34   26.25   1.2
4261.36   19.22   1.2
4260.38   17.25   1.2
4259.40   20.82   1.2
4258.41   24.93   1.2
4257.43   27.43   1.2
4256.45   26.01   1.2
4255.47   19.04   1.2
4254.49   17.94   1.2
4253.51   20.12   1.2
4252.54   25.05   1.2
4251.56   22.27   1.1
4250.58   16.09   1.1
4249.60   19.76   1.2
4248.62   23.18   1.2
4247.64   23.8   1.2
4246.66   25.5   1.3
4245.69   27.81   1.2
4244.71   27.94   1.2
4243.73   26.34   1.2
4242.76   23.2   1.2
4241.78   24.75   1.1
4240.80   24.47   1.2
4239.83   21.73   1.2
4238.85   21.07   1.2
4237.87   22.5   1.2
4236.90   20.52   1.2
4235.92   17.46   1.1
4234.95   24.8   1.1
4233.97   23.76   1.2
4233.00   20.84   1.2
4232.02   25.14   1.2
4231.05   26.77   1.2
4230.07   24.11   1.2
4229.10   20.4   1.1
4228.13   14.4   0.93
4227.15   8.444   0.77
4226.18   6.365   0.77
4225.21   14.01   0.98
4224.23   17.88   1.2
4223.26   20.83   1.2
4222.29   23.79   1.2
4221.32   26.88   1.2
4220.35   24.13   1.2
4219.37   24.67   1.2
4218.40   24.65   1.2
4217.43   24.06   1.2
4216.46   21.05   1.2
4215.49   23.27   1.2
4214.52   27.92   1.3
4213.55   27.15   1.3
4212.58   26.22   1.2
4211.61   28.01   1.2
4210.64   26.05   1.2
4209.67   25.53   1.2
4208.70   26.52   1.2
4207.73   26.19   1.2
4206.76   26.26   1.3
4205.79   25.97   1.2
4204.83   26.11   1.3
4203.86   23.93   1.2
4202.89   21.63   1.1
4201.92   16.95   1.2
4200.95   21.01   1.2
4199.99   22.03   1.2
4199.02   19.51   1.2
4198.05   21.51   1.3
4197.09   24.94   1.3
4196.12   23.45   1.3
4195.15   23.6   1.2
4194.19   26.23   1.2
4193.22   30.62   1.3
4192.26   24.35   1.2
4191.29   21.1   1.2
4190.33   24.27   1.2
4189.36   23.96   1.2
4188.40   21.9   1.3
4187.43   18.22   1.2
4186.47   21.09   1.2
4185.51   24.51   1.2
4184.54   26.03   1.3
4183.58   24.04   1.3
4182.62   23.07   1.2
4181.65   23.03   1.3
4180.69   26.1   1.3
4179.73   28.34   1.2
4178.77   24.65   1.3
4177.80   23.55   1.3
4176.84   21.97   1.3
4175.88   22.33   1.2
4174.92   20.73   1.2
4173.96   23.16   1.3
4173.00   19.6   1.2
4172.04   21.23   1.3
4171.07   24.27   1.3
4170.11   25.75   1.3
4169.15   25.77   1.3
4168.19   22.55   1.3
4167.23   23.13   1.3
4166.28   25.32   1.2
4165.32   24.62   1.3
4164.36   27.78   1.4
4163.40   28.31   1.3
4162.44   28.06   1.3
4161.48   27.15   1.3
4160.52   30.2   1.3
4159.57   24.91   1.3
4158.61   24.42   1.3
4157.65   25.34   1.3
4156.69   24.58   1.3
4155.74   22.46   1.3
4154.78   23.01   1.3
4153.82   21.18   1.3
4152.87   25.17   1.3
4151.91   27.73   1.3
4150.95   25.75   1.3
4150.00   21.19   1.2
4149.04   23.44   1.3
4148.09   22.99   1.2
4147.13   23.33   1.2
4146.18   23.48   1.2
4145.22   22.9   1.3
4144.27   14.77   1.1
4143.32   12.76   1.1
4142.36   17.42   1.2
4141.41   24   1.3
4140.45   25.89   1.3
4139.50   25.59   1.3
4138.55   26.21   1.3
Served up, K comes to 1.32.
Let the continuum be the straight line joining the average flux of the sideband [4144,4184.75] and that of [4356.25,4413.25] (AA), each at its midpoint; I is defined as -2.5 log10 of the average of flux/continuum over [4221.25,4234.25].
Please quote 0.27 mag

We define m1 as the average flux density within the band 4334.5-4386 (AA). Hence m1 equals 25.3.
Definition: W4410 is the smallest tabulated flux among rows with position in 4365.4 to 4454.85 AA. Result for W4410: 11.13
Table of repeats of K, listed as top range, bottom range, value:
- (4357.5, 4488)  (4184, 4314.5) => 1.36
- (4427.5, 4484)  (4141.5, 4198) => 1.36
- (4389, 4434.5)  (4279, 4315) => 1.48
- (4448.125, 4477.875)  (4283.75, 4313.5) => 1.63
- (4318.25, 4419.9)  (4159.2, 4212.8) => 1.15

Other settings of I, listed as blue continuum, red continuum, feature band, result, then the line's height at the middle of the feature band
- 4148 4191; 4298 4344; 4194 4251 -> 0.033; 23.5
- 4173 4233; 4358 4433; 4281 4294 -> 0.155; 24.4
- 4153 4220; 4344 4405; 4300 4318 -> 0.318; 25.2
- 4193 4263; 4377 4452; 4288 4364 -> 0.075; 24.7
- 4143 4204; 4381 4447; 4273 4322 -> 0.193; 25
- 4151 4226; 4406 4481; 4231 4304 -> 0.163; 25.2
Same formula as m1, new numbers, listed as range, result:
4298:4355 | 22.9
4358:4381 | 26.9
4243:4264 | 23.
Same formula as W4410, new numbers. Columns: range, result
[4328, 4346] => 17.71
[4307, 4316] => 10.43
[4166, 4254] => 6.365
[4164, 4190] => 18.22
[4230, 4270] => 16.09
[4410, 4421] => 21.07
